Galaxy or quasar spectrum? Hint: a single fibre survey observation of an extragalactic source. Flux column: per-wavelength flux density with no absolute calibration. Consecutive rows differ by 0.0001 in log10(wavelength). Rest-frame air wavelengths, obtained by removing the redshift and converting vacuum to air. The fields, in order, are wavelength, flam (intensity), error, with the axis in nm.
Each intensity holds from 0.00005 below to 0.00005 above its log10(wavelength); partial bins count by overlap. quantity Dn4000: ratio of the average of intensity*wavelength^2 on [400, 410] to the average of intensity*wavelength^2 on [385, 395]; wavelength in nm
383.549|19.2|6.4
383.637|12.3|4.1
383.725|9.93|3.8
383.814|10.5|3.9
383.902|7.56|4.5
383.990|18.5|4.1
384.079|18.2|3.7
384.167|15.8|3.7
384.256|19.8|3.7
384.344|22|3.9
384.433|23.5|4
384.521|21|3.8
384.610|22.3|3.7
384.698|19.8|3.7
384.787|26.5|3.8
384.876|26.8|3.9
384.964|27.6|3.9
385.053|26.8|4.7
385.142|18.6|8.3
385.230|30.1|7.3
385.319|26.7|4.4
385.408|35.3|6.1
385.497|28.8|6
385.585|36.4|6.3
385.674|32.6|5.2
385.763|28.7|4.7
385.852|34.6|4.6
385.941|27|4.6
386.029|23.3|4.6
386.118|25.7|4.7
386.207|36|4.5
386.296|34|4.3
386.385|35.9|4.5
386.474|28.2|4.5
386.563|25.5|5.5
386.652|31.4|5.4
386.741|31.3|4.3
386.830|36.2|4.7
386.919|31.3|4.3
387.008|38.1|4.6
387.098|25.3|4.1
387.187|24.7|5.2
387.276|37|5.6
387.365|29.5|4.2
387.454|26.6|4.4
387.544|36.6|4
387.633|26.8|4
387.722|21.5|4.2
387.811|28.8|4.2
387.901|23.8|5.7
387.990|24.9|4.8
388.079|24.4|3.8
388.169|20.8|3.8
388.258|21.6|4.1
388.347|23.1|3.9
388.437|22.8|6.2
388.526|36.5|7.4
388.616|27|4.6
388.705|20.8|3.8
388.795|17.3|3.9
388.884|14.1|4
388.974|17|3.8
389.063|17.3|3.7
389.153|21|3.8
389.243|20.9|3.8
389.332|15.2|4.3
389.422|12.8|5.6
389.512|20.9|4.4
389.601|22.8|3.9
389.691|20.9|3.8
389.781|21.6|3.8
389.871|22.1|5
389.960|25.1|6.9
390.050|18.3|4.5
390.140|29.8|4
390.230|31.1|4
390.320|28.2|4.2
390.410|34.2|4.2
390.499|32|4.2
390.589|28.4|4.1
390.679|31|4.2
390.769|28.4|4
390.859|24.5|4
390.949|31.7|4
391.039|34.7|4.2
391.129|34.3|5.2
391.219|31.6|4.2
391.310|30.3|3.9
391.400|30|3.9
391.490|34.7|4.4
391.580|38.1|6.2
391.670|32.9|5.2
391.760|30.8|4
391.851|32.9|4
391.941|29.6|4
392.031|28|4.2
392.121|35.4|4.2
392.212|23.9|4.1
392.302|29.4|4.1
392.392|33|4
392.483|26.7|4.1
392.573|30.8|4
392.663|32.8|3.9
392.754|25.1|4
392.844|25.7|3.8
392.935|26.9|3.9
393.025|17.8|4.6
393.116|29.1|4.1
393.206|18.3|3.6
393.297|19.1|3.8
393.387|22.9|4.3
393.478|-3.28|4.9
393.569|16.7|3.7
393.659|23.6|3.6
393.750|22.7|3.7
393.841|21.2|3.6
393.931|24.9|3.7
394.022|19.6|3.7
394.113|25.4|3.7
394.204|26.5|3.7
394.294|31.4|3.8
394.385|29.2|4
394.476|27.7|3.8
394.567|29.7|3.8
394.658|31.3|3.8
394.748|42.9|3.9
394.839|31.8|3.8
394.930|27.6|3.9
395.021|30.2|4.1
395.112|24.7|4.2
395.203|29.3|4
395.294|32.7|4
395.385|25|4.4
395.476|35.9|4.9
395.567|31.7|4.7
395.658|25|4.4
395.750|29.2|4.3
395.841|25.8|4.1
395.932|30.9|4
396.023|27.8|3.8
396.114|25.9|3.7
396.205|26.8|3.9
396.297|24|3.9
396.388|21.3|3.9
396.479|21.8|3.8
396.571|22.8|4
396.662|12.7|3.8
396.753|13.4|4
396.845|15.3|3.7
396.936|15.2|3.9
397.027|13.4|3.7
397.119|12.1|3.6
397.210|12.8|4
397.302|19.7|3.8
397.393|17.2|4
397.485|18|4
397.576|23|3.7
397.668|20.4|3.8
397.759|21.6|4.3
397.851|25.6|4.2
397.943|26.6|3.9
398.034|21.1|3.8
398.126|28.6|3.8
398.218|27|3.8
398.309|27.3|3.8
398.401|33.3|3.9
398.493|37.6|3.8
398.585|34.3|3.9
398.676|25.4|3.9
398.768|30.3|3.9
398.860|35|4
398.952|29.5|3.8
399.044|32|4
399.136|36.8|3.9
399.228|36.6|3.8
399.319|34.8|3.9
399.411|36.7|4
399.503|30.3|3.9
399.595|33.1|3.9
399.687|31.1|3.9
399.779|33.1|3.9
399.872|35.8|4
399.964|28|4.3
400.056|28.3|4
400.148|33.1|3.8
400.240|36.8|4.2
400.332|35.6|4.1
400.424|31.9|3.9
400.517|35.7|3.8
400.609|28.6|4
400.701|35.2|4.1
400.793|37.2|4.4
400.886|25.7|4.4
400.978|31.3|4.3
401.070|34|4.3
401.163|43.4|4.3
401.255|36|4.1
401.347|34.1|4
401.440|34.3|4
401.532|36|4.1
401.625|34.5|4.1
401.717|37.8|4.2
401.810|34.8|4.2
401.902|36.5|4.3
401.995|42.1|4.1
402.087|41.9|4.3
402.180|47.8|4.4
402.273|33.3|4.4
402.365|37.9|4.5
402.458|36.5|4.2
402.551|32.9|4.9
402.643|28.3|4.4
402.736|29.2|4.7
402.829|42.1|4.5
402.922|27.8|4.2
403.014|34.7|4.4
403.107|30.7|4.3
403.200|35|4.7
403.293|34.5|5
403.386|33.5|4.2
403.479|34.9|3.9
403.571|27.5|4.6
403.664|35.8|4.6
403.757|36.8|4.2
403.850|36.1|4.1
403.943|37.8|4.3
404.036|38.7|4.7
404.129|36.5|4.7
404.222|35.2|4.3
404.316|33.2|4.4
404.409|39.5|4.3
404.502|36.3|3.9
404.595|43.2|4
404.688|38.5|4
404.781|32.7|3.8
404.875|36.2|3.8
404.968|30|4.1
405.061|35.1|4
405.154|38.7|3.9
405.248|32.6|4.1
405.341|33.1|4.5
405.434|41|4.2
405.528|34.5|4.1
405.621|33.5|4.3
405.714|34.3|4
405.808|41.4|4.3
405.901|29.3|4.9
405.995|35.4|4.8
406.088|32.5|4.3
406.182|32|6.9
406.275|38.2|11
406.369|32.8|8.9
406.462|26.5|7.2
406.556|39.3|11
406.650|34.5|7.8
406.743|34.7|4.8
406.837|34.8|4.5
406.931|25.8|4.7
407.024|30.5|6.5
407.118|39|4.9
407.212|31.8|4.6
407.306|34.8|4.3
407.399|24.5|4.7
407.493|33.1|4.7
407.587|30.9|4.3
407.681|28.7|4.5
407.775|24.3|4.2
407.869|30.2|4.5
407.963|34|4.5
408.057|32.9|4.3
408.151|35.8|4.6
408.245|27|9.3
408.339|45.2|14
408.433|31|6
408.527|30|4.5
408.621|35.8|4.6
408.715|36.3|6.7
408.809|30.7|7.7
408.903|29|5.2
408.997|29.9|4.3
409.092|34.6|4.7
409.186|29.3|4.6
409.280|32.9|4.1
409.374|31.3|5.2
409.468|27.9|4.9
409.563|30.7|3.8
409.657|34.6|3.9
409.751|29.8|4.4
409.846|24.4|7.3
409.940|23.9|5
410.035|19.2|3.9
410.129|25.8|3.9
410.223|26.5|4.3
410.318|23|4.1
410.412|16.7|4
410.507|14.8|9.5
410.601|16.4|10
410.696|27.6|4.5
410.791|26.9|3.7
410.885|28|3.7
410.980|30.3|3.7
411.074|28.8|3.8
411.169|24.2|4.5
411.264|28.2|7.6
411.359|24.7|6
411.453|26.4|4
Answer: 1.3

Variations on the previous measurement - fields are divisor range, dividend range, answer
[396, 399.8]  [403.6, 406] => 1.46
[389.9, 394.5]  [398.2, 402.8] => 1.30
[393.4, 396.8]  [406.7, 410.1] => 1.30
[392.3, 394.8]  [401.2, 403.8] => 1.46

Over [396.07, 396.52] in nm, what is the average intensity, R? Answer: 24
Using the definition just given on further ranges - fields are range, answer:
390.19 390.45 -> 31.1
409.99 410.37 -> 23.6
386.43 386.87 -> 30.5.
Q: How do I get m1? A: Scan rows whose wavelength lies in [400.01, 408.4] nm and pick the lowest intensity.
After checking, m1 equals 24.3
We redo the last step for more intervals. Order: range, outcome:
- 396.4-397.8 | 12.1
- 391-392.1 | 28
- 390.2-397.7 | -3.28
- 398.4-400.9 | 25.4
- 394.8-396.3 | 24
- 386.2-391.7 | 12.8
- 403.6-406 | 29.3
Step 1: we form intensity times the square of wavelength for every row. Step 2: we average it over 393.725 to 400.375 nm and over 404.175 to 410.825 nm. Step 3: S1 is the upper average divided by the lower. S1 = 1.22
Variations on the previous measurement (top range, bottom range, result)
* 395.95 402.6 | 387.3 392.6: 1.17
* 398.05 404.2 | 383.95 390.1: 1.44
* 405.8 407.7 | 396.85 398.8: 1.48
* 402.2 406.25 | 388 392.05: 1.44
